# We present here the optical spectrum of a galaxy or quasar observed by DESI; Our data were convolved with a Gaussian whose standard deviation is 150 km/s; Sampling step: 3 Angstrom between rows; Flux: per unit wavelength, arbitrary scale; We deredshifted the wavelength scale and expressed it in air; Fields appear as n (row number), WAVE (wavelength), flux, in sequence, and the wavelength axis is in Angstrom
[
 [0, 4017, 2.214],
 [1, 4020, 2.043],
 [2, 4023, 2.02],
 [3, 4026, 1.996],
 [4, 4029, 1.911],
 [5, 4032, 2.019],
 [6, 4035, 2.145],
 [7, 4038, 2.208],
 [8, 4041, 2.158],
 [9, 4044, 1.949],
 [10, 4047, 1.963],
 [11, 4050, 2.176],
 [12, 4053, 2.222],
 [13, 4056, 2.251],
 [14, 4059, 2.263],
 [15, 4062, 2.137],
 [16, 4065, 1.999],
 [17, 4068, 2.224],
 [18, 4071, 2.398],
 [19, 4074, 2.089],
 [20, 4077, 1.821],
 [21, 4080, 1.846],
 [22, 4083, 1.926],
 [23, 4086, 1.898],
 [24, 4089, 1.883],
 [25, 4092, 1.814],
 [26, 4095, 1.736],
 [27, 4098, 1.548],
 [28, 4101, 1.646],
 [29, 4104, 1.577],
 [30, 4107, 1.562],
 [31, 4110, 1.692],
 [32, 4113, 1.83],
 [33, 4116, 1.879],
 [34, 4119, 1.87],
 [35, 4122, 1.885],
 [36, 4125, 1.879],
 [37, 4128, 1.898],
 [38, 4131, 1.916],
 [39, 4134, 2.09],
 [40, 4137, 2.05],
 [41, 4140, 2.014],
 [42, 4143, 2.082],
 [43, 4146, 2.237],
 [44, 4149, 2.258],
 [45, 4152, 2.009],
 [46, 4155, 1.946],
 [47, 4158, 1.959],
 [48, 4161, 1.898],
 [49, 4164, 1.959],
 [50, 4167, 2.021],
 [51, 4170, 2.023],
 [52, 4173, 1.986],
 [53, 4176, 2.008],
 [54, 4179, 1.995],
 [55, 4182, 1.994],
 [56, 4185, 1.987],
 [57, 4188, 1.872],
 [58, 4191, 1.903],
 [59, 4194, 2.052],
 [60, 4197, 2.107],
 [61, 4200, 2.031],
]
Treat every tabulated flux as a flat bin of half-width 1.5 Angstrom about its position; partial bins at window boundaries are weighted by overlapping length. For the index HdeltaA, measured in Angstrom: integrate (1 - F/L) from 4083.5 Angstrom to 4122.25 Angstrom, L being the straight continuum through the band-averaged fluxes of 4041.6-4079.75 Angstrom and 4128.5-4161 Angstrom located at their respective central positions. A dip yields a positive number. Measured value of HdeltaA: 6.0 Angstrom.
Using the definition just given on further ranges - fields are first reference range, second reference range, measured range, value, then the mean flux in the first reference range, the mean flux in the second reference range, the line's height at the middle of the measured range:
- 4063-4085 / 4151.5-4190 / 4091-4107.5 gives 3.07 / 2.04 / 1.97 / 2.02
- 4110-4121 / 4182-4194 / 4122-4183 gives -3.71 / 1.84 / 1.95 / 1.89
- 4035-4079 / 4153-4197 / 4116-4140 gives 1.13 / 2.13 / 1.98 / 2.04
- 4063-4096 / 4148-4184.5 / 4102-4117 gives 2.14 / 1.97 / 2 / 1.98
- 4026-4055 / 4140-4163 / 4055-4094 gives 0.69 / 2.08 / 2.05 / 2.07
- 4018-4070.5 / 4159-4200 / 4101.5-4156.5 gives 2.94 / 2.11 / 1.99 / 2.03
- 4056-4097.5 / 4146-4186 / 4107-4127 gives 1.86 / 2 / 2.01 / 2.01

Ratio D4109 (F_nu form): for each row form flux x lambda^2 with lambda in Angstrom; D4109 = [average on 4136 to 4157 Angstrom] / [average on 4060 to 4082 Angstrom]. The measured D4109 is 1.0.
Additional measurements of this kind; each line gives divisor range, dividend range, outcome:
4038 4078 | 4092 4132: 0.85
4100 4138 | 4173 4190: 1.11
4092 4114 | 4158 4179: 1.23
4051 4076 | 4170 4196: 0.96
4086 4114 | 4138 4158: 1.25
